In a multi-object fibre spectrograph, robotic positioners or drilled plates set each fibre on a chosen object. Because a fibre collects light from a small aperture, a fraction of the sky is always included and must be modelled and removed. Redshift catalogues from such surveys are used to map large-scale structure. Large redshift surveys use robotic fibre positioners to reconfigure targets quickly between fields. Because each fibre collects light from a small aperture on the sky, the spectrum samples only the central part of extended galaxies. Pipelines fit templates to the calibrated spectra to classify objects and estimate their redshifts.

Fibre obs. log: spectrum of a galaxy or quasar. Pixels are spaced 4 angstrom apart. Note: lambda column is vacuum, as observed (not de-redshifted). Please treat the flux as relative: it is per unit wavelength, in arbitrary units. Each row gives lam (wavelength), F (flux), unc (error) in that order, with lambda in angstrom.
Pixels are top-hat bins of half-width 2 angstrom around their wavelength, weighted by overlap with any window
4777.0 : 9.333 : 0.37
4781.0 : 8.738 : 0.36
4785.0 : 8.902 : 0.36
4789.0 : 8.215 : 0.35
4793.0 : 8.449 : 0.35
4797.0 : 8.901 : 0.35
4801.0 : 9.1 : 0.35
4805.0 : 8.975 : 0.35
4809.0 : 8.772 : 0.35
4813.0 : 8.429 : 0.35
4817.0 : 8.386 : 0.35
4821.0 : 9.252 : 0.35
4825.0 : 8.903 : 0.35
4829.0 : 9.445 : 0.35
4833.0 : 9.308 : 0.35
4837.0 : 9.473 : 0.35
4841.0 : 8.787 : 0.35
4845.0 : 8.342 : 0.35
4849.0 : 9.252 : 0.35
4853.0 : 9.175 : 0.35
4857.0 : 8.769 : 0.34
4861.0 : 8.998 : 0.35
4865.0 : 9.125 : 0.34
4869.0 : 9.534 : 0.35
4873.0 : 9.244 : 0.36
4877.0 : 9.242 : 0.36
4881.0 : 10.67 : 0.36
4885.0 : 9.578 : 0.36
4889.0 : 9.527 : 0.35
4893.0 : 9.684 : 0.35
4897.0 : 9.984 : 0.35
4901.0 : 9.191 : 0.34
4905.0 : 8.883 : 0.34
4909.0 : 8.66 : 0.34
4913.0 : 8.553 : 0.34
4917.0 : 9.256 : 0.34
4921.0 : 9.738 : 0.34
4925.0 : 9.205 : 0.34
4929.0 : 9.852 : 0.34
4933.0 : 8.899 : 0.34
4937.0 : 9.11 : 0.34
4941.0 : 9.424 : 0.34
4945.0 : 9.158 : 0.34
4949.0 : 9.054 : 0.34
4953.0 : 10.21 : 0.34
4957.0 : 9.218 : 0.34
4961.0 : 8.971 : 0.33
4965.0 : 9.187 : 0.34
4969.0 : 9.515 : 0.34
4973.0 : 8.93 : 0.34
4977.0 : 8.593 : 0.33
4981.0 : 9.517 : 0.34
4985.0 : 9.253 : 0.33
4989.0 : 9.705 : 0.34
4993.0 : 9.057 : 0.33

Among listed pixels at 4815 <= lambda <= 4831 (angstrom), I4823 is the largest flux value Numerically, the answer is 9.445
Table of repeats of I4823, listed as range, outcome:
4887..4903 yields 9.984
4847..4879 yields 9.534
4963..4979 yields 9.515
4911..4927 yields 9.738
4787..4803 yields 9.1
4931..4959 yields 10.21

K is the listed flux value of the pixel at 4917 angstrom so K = 9.256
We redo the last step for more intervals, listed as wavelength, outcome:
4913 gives 8.553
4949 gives 9.054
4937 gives 9.11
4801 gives 9.1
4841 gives 8.787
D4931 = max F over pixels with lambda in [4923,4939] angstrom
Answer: 9.852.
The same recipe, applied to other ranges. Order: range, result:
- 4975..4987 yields 9.517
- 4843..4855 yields 9.252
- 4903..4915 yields 8.883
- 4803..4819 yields 8.975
